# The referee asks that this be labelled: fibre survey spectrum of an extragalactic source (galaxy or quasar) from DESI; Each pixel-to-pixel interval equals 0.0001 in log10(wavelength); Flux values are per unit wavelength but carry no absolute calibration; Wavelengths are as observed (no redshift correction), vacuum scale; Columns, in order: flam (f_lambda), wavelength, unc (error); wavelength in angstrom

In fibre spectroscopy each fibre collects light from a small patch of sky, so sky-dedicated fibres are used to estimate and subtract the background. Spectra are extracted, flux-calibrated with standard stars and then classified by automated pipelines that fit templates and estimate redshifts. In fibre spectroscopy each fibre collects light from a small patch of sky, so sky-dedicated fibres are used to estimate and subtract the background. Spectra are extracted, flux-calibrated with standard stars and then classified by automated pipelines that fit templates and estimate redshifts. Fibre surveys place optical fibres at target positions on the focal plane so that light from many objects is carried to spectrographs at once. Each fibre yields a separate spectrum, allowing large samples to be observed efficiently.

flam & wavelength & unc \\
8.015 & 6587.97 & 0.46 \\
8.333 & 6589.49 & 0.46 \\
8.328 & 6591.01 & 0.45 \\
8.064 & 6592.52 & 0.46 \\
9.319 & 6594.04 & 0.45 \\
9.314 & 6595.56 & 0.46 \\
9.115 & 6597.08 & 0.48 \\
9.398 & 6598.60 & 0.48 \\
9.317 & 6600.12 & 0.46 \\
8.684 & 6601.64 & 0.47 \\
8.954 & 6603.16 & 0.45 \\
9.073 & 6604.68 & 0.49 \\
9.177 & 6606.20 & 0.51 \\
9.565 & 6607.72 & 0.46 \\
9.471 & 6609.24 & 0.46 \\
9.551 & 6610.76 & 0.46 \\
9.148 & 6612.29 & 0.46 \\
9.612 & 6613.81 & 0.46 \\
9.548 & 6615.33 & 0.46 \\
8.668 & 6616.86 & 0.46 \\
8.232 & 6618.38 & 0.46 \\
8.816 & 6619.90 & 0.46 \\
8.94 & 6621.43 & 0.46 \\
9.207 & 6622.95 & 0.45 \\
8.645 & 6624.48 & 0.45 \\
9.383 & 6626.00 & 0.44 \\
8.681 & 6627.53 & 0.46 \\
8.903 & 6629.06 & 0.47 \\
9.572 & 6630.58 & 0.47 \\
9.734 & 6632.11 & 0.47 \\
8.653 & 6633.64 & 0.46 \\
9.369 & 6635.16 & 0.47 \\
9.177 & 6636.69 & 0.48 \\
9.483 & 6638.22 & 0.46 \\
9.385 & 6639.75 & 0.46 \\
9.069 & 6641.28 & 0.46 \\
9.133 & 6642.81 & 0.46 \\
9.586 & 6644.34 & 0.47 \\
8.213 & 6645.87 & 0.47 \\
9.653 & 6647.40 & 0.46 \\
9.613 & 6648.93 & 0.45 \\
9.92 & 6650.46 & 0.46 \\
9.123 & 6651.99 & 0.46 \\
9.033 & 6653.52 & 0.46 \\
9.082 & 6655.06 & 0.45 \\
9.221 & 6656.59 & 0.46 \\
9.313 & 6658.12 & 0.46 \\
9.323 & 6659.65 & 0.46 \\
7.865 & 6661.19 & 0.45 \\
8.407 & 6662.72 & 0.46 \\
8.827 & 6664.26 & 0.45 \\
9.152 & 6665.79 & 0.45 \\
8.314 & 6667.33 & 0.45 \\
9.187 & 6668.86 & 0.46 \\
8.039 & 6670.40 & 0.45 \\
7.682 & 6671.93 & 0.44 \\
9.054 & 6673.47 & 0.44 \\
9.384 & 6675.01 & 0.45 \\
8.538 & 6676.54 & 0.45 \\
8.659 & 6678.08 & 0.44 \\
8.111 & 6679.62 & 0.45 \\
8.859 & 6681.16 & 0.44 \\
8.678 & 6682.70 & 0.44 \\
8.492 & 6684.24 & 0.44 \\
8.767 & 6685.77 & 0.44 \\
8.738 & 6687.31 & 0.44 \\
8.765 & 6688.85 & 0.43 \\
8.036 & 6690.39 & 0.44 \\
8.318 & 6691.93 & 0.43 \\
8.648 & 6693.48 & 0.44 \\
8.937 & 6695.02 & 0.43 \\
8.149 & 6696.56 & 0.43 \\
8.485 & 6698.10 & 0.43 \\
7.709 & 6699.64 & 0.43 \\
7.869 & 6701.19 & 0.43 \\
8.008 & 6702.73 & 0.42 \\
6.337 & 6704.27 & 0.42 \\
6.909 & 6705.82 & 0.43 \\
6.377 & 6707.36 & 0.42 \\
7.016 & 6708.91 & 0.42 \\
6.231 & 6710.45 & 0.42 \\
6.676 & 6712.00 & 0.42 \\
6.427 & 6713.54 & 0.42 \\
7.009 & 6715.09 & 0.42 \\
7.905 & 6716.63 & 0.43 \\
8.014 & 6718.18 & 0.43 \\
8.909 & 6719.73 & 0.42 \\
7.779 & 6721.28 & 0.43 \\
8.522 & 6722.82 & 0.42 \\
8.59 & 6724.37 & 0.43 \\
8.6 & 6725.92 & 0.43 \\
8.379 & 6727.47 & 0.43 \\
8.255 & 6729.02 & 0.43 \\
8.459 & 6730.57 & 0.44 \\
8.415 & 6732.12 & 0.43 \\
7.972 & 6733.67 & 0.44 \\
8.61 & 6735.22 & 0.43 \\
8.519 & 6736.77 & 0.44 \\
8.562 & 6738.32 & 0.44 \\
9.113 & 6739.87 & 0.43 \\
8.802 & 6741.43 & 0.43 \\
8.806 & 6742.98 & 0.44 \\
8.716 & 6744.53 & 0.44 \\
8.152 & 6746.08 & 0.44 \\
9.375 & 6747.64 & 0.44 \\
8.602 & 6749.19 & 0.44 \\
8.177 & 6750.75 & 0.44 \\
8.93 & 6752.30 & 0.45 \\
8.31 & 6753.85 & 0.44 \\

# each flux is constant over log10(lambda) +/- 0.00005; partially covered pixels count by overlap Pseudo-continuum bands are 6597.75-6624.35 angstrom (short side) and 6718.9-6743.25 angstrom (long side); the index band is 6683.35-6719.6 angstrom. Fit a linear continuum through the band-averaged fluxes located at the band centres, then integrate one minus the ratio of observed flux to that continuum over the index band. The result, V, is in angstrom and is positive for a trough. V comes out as 3.8 angstrom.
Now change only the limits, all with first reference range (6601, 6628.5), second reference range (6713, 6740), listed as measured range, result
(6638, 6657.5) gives -1.0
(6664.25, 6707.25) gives 1.0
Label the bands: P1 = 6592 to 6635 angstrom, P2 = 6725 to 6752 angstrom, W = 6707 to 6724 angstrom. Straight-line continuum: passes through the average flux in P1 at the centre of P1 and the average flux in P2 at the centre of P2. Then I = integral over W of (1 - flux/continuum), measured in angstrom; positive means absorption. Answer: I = 2.5 angstrom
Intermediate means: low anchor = 9.11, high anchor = 8.57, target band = 7.41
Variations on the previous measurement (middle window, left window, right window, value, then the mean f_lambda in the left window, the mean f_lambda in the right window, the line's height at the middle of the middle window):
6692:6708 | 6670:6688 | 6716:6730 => 1.31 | 8.6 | 8.33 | 8.47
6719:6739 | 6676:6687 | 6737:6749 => 0.69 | 8.59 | 8.77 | 8.73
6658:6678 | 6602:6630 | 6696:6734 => -0.75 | 9.09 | 7.72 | 8.37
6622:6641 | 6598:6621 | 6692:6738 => -0.65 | 9.14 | 7.87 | 8.88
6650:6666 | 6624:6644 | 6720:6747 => 0.03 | 9.18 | 8.5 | 9.02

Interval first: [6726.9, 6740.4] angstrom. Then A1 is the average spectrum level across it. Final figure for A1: 8.47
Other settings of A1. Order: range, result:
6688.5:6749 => 8.06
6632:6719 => 8.46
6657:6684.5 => 8.67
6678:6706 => 8.25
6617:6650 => 9.12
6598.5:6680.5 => 9.03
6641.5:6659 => 9.26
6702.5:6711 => 6.75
